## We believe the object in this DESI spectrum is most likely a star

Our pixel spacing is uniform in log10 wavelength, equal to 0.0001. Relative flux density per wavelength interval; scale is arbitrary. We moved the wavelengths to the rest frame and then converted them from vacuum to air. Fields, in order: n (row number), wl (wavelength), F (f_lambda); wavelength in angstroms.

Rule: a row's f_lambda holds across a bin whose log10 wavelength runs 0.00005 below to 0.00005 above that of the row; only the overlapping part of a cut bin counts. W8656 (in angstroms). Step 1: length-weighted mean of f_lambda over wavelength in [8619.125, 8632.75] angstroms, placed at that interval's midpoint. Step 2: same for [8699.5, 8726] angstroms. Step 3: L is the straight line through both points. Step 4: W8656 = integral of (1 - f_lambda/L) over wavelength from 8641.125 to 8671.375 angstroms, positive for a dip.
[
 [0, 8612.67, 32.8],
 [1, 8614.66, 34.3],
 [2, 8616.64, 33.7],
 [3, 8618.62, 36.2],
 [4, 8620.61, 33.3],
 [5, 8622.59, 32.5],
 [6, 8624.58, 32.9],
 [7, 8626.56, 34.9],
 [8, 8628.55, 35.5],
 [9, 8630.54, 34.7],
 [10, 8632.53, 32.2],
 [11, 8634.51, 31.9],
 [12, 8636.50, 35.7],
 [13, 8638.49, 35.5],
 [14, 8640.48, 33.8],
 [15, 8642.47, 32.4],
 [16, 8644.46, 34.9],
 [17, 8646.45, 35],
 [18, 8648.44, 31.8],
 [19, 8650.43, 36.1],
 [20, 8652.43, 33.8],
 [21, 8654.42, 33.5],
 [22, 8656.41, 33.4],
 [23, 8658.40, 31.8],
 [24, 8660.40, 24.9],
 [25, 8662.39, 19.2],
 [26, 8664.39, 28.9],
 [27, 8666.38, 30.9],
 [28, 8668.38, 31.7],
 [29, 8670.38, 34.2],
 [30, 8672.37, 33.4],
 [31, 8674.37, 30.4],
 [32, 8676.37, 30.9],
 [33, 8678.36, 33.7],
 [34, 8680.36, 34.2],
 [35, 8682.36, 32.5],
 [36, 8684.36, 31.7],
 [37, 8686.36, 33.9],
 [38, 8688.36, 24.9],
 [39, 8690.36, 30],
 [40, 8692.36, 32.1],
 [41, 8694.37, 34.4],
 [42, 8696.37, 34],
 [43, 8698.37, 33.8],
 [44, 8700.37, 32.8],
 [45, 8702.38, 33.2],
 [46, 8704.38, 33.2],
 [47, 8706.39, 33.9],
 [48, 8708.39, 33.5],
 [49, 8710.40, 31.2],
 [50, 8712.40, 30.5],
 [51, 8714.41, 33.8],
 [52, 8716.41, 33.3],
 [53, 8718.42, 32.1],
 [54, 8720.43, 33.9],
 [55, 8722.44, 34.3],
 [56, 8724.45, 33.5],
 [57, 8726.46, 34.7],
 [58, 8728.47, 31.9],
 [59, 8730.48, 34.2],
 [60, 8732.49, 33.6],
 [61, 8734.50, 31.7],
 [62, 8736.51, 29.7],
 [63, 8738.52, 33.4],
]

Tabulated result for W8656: 1.86 angstroms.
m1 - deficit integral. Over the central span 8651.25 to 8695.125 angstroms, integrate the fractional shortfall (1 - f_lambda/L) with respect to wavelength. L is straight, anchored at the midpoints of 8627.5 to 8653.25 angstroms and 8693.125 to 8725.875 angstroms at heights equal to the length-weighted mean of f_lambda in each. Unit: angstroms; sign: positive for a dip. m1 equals 3.34 angstroms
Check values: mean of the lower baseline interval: 34.1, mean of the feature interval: 31.1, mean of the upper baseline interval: 33.2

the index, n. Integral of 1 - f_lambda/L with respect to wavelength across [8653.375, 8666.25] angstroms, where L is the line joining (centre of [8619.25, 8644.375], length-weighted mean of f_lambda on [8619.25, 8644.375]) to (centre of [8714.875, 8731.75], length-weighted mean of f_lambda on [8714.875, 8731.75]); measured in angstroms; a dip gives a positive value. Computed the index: 1.9 angstroms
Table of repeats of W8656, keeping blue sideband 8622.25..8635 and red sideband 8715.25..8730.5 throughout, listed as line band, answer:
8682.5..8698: 0.8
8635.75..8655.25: -0.4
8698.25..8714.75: 0.3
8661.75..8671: 1.2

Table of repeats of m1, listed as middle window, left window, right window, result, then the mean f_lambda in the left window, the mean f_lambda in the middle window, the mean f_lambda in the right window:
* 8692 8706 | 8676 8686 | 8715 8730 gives -0.16 angstroms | 32.8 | 33.4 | 33.4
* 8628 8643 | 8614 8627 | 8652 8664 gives -0.90 angstroms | 33.9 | 34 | 29.2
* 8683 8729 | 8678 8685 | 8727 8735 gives 0.53 angstroms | 33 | 32.6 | 33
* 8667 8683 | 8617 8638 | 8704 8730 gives 0.44 angstroms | 34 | 32.6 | 33.1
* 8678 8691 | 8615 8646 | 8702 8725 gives 0.73 angstroms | 34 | 31.5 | 33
